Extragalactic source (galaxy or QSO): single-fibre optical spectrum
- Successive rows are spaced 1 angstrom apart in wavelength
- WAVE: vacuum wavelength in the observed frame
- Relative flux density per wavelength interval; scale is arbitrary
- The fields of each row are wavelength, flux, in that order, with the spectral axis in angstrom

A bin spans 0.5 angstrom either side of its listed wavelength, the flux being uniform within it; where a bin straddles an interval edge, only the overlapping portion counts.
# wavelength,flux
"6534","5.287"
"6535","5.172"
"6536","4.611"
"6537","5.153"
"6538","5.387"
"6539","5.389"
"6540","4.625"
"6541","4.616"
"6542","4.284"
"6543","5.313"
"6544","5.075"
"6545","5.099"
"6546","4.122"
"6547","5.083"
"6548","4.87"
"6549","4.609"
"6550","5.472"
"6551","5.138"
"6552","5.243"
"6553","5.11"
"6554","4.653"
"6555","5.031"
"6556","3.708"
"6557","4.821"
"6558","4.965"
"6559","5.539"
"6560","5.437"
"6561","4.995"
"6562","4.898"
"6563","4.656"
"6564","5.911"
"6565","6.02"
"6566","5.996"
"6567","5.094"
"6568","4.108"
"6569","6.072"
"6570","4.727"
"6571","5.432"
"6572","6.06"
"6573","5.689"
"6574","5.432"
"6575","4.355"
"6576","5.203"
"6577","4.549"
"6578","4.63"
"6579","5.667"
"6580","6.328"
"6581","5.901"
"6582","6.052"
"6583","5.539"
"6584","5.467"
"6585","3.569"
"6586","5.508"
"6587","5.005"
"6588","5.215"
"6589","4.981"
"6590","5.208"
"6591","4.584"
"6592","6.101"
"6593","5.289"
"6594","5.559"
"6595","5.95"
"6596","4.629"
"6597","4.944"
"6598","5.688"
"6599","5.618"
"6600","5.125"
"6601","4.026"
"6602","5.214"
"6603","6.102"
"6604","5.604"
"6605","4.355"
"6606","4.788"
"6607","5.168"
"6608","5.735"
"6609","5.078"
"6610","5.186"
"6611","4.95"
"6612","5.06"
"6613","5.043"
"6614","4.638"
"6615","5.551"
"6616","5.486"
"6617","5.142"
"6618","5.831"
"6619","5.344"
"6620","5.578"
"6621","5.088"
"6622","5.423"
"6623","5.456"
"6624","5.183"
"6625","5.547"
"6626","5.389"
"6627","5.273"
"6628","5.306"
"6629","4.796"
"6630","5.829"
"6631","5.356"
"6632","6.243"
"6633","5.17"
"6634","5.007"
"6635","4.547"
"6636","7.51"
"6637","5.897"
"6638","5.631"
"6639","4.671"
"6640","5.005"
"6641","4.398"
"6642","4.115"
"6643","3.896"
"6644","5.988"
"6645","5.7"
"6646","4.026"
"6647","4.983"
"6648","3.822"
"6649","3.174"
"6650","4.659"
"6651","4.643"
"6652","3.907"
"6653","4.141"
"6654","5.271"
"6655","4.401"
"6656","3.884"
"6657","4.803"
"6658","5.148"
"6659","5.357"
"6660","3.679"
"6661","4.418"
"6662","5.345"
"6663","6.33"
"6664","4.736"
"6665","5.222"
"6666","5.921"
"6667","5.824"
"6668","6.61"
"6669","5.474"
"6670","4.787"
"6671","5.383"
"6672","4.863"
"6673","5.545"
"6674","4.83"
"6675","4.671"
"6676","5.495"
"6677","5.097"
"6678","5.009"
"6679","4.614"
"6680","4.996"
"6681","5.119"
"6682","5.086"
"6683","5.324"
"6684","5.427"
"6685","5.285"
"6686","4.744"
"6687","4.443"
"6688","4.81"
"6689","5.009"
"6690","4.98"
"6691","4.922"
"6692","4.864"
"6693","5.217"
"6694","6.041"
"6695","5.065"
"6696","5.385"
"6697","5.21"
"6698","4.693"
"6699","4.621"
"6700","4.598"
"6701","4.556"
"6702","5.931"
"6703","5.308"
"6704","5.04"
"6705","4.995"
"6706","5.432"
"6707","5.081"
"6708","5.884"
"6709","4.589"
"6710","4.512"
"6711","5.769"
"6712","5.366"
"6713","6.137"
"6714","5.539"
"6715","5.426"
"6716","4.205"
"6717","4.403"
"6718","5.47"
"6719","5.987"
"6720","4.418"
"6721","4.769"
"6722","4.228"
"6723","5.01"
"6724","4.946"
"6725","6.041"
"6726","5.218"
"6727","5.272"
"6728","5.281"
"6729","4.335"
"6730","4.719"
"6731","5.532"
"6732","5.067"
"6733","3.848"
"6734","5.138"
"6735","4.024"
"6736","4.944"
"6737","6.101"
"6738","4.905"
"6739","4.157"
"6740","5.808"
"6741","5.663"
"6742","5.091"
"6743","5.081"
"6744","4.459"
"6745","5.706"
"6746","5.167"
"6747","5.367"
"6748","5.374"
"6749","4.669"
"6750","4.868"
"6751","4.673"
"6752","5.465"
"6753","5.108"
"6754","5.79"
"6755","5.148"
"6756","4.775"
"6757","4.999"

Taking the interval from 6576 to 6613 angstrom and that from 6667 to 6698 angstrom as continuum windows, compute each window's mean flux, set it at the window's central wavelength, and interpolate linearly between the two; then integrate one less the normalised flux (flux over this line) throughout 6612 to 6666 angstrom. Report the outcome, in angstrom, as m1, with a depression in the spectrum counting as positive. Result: 1.5 angstrom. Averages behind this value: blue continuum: 5.23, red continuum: 5.15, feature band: 5.05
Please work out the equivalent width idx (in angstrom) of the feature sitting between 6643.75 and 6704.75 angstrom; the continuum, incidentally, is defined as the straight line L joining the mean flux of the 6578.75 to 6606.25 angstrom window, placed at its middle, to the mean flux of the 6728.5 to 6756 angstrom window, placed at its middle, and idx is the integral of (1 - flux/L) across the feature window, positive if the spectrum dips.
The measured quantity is 1.9 angstrom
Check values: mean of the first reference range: 5.29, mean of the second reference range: 5.04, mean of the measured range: 4.99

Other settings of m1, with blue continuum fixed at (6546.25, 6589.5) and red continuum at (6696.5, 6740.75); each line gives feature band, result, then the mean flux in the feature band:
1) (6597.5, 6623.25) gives -0.5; 5.24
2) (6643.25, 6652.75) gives 1.1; 4.52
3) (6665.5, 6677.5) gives -0.7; 5.38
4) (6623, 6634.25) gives -0.6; 5.38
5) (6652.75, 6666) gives 0.6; 4.88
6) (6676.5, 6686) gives 0.0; 5.09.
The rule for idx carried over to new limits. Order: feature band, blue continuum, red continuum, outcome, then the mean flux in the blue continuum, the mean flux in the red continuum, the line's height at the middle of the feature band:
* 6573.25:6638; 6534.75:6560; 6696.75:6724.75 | -4.1 angstrom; 4.93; 5.08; 4.99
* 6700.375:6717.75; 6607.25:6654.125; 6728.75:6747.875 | -0.5 angstrom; 5.1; 5.02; 5.04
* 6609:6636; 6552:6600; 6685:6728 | -0.7 angstrom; 5.23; 5.1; 5.19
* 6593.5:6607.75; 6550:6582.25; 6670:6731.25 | 0.0 angstrom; 5.23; 5.09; 5.19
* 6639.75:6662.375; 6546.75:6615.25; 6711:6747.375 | 2.6 angstrom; 5.19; 5.09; 5.14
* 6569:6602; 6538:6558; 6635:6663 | -2.9 angstrom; 4.87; 4.78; 4.84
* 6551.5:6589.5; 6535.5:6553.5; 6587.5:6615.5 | -1.0 angstrom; 4.96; 5.19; 5.06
